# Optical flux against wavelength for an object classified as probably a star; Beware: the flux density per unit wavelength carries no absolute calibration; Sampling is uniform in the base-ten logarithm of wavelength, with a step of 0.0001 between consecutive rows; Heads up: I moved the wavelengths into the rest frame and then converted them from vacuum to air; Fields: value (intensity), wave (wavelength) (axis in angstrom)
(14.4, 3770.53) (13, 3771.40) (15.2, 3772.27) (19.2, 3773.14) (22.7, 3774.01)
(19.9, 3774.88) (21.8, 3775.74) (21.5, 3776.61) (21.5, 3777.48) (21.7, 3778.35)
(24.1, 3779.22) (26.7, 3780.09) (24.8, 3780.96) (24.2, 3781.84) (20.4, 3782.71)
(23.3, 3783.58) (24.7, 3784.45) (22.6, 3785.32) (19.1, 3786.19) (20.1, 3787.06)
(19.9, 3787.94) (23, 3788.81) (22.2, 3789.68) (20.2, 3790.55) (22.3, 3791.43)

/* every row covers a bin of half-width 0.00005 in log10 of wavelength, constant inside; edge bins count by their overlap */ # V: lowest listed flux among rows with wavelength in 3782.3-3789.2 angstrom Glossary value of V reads 19.1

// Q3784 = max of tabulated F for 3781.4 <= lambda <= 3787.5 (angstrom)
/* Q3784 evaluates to 24.7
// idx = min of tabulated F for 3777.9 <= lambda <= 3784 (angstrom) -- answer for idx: 20.4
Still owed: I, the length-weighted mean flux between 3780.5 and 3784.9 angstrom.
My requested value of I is 23.5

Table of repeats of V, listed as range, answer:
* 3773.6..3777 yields 19.9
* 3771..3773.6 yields 13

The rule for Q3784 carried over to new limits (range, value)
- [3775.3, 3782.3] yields 26.7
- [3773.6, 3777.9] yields 22.7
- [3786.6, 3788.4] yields 20.1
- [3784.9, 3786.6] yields 22.6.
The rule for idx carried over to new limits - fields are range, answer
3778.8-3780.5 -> 24.1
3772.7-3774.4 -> 19.2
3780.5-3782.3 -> 24.2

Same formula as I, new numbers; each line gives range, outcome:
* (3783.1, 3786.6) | 22.5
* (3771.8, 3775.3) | 19.2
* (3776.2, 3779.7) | 22.3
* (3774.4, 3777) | 21.2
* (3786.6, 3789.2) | 20.9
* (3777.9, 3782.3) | 24.2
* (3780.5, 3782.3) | 24.4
